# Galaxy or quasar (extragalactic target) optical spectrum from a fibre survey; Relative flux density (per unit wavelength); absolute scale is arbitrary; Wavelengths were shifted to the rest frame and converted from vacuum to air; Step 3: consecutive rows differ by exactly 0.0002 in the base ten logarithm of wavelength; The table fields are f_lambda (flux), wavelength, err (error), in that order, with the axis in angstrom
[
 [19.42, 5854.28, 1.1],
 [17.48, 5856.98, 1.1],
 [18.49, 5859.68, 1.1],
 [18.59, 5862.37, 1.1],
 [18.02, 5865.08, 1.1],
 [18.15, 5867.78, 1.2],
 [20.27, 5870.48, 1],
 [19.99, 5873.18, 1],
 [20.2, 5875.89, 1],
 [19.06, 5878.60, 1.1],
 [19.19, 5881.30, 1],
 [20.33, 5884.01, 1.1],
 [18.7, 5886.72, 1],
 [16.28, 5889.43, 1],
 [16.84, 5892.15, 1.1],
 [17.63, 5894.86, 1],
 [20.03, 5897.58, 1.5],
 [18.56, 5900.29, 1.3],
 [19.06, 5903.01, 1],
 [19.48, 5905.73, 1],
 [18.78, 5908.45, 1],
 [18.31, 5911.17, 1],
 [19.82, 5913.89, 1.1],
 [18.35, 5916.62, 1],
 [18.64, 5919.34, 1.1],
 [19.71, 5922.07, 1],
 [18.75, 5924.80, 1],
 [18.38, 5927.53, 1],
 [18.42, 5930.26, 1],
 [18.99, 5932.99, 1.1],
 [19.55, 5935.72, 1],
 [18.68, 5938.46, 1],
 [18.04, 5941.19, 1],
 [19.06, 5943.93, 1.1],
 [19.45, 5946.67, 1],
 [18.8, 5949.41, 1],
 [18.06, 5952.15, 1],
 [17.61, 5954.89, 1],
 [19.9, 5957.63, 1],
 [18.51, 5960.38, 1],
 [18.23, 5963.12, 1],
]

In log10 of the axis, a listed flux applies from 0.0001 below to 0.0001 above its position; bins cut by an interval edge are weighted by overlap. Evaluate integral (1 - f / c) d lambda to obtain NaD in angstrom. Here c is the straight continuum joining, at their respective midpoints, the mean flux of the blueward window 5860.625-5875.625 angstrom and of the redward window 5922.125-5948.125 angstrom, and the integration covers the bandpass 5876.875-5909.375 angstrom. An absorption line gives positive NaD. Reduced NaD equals 0.55 angstrom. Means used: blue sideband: 19.1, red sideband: 18.9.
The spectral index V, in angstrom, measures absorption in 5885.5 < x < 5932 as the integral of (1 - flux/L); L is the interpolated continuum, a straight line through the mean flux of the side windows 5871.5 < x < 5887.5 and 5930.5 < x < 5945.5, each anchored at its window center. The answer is 1.57 angstrom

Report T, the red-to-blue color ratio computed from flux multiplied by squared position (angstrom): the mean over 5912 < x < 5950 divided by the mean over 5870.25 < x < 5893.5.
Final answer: 1.02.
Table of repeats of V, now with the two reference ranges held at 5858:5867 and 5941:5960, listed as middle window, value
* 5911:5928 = -0.3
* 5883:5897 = 0.3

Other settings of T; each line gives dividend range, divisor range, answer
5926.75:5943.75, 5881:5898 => 1.04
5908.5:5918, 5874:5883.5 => 0.97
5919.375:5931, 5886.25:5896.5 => 1.10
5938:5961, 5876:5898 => 1.03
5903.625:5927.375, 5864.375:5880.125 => 0.99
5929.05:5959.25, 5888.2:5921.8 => 1.03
